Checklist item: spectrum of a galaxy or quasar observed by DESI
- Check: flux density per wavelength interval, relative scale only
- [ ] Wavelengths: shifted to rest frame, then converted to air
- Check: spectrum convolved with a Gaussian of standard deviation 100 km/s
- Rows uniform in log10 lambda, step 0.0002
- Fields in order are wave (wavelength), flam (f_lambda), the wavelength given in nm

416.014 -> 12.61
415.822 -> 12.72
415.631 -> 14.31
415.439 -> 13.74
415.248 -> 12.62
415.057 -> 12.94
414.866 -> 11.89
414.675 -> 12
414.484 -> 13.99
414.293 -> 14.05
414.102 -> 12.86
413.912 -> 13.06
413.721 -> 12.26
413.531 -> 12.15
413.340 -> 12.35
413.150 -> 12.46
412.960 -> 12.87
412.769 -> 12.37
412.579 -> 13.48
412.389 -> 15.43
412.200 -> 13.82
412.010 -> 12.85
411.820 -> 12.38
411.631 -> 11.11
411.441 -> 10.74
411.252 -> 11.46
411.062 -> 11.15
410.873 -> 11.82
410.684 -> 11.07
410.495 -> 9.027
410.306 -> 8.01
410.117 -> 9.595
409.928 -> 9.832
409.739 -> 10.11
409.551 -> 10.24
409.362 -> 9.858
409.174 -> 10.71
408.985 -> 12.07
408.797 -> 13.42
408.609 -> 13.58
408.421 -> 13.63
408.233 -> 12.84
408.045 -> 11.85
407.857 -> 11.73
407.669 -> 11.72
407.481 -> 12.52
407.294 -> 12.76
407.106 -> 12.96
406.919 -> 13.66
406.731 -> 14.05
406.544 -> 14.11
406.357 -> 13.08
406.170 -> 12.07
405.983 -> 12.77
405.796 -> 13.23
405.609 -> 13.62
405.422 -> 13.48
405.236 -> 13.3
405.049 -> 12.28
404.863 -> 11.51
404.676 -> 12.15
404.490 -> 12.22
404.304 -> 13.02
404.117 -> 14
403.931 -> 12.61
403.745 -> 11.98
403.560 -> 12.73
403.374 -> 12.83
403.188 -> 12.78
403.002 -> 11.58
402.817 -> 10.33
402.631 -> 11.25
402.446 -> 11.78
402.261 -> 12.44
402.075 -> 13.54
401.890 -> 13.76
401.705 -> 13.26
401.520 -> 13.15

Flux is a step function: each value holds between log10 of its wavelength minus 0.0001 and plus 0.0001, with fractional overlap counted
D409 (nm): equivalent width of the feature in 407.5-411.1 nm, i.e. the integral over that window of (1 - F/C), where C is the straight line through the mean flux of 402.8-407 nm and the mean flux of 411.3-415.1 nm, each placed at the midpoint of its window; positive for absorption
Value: 0.44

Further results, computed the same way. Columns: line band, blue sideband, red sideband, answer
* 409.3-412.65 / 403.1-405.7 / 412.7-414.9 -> 0.40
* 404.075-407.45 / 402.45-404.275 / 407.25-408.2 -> -0.23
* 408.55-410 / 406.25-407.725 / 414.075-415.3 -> 0.21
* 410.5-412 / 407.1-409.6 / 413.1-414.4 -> 0.14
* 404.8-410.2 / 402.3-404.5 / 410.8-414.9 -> 0.04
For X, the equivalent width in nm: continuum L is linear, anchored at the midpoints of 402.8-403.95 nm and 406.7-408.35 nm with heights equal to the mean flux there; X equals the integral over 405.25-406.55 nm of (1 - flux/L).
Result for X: -0.070 nm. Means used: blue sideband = 12.2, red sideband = 12.6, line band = 13.1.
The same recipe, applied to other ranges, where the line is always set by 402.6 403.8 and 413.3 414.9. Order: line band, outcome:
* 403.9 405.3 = -0.06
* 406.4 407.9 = -0.09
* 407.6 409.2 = -0.02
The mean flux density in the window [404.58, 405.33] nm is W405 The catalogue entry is 12.3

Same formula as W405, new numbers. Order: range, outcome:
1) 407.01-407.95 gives 12.3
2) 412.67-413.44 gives 12.5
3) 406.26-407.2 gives 13.6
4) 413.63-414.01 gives 12.7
